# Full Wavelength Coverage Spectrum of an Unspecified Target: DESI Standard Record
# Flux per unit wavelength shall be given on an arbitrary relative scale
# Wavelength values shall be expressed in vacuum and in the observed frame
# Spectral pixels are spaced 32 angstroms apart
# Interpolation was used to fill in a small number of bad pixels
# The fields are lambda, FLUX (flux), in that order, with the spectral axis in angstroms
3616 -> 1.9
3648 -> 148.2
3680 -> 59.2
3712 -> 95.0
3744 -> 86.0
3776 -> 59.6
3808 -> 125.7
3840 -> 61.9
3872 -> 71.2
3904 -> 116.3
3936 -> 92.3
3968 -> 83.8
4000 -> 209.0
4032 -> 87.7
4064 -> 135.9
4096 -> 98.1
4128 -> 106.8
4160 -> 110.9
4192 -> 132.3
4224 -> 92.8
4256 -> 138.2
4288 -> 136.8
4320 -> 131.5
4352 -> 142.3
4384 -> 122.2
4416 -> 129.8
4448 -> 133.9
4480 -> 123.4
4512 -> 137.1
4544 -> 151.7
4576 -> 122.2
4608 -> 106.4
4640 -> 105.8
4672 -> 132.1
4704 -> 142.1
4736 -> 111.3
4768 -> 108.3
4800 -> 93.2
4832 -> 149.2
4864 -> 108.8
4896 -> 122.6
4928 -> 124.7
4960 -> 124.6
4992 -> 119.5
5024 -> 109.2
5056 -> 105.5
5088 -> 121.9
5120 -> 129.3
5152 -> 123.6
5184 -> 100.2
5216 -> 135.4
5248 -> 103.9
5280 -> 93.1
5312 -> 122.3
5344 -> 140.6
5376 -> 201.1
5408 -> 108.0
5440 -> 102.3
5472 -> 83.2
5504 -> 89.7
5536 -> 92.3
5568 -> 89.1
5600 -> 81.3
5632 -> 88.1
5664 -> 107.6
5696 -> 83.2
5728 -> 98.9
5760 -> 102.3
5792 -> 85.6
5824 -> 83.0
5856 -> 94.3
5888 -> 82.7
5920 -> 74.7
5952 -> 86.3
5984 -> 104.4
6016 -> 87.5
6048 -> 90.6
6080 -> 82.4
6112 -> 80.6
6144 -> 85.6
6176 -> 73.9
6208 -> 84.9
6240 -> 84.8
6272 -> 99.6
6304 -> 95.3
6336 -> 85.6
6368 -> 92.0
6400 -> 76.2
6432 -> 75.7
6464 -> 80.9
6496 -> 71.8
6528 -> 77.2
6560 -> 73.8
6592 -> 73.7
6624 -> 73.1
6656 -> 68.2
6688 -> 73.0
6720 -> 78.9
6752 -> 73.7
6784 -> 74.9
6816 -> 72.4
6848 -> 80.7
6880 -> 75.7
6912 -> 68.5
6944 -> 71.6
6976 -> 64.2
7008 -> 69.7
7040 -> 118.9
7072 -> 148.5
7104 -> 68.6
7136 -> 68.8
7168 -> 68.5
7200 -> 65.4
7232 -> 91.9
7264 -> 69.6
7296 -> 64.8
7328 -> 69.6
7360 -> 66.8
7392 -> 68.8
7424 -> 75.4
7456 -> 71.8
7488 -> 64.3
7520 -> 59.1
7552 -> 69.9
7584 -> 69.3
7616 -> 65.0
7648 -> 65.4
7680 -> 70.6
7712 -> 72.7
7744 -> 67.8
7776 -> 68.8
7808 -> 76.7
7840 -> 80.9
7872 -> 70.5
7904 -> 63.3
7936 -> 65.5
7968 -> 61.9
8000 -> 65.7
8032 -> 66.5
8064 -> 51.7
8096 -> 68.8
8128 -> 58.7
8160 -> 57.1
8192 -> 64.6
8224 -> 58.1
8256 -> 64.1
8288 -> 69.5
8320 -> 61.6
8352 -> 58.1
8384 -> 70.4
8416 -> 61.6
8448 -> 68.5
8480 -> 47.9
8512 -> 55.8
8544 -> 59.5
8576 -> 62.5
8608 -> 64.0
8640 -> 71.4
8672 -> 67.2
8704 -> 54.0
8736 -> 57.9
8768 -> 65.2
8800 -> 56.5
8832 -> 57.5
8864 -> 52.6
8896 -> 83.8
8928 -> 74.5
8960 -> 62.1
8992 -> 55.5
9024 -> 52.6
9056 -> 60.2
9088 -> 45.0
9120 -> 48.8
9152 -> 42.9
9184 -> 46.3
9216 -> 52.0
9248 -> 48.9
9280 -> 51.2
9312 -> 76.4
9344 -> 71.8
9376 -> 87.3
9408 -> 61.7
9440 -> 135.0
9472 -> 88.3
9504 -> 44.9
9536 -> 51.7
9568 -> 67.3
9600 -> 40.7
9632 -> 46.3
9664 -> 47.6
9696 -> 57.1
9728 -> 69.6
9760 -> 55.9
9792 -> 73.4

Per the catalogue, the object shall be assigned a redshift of 0.07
